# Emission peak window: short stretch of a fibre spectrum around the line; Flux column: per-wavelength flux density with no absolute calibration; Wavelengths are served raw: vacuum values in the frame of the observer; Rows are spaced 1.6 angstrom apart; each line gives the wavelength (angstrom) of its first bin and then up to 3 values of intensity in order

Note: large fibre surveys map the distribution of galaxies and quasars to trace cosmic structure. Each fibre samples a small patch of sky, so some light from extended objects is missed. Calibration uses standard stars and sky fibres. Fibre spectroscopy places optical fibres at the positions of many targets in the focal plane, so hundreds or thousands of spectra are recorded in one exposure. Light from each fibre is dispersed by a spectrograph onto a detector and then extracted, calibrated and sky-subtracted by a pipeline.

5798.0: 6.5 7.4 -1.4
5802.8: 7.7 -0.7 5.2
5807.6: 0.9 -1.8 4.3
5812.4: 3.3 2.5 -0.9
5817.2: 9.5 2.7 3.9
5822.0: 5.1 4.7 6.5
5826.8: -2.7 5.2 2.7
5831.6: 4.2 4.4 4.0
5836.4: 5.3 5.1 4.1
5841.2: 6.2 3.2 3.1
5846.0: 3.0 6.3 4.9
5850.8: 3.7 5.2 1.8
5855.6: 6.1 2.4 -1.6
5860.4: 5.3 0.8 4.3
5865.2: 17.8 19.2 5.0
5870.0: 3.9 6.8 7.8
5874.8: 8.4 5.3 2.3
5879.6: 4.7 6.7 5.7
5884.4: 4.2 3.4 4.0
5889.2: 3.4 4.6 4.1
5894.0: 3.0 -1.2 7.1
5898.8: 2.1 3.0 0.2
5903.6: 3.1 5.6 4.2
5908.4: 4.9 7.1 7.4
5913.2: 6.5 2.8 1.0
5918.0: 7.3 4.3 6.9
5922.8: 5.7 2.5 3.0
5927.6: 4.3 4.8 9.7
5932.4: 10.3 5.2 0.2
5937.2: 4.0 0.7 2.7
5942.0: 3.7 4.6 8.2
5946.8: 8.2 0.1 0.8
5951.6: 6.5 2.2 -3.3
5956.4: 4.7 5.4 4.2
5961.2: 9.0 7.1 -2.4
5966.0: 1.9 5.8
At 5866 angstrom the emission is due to H-beta 4861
